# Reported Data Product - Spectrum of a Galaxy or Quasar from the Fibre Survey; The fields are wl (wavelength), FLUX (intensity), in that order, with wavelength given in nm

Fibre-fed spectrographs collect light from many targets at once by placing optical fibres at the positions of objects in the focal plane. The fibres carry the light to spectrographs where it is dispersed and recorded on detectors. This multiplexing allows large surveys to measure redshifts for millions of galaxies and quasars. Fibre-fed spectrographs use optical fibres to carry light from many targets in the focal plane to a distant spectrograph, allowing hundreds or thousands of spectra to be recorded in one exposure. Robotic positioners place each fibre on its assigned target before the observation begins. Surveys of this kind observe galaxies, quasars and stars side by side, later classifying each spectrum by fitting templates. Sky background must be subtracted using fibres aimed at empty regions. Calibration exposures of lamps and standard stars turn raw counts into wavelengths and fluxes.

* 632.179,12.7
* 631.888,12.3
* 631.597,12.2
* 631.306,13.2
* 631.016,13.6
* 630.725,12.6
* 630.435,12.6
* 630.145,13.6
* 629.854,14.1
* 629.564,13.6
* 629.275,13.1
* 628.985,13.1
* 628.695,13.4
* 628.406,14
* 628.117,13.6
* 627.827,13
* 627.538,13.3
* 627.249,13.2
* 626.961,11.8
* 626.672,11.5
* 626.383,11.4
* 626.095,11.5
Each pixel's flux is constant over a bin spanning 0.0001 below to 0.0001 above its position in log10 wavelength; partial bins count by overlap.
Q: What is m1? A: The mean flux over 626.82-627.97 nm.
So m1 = 12.8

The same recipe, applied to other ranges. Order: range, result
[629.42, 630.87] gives 13.3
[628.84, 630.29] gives 13.5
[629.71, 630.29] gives 13.8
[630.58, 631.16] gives 13.1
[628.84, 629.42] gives 13.1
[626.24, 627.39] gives 12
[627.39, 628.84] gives 13.5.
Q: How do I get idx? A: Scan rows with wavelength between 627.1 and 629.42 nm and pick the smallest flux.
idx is 13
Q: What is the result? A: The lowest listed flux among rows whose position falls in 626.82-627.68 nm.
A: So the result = 11.8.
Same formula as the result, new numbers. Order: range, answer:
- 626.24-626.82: 11.4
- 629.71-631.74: 12.2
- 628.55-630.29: 13.1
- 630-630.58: 12.6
